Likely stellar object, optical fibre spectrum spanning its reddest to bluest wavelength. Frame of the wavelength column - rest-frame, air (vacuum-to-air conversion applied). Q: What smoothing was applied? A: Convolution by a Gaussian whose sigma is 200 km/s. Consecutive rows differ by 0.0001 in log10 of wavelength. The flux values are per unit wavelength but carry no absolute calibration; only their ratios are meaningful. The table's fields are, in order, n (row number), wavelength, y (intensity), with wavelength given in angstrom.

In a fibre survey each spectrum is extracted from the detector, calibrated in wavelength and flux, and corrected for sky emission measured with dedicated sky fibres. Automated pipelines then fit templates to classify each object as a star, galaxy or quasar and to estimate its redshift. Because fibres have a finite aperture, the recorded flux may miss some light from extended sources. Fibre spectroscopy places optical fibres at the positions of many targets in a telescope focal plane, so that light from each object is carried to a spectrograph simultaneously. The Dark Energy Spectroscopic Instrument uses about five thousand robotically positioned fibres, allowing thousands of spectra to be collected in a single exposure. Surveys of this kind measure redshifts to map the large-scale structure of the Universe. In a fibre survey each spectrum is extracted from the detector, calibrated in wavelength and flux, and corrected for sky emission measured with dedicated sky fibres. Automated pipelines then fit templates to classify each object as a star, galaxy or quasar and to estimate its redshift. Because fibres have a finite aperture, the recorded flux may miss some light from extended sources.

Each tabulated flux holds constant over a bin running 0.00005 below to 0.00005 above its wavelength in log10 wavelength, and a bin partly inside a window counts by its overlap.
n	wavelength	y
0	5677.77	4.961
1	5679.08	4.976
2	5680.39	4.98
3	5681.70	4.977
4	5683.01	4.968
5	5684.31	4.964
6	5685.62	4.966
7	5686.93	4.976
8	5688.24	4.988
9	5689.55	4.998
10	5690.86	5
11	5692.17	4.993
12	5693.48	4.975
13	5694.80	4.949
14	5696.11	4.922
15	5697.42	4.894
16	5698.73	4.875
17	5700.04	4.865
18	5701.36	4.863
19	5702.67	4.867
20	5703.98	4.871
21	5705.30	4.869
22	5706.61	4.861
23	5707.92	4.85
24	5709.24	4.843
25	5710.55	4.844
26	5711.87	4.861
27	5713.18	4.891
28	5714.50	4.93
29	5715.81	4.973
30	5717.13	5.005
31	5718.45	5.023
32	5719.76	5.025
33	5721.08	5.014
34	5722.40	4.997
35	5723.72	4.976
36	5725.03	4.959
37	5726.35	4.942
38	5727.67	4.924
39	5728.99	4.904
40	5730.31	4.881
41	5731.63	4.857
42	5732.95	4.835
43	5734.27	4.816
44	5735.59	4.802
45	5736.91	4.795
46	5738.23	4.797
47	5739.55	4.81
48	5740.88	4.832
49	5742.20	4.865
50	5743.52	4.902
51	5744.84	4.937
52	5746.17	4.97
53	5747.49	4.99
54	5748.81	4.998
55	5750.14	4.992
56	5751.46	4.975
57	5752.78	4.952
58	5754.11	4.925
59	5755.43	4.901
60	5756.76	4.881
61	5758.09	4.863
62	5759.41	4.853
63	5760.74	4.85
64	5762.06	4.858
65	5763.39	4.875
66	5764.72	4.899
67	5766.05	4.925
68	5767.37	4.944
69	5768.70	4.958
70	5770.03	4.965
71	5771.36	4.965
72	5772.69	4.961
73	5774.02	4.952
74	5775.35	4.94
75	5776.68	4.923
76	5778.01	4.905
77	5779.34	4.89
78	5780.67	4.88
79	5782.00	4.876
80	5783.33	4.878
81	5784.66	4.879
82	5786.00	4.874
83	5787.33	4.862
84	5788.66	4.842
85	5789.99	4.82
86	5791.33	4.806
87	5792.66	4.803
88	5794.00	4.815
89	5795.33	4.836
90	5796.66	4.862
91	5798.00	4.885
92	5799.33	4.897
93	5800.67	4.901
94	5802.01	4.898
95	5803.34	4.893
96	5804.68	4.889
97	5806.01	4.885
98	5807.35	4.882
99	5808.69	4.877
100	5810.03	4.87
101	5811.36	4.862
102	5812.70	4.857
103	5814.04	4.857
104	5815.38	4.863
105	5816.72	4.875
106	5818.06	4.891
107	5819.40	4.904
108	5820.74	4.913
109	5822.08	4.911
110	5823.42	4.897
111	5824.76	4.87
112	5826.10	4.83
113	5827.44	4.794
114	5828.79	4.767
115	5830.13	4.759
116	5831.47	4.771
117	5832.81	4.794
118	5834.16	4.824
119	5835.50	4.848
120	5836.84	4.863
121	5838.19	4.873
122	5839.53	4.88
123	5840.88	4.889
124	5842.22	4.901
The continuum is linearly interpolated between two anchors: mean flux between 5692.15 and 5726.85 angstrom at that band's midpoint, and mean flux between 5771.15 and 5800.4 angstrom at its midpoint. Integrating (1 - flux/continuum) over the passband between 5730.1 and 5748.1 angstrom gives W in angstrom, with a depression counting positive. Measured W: 0.2 angstrom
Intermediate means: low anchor 4.92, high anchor 4.88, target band 4.86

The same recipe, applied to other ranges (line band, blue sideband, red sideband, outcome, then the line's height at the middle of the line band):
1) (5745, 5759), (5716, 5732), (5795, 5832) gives 0.0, 4.93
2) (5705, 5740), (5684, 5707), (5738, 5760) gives 0.1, 4.92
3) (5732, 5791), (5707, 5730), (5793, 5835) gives 0.1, 4.9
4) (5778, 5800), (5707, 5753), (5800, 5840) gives 0.1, 4.88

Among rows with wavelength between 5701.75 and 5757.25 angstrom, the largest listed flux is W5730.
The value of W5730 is 5.025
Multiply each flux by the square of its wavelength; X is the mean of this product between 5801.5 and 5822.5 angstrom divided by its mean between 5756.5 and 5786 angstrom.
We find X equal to 1.01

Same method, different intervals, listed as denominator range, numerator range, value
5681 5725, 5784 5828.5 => 1.02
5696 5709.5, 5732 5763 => 1.02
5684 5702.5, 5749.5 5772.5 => 1.02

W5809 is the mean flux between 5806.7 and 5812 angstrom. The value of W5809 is 4.88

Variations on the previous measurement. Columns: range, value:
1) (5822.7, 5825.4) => 4.89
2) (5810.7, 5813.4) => 4.85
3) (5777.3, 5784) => 4.89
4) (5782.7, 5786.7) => 4.87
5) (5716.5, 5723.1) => 5.01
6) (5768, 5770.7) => 4.95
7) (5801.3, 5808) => 4.89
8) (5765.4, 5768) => 4.95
